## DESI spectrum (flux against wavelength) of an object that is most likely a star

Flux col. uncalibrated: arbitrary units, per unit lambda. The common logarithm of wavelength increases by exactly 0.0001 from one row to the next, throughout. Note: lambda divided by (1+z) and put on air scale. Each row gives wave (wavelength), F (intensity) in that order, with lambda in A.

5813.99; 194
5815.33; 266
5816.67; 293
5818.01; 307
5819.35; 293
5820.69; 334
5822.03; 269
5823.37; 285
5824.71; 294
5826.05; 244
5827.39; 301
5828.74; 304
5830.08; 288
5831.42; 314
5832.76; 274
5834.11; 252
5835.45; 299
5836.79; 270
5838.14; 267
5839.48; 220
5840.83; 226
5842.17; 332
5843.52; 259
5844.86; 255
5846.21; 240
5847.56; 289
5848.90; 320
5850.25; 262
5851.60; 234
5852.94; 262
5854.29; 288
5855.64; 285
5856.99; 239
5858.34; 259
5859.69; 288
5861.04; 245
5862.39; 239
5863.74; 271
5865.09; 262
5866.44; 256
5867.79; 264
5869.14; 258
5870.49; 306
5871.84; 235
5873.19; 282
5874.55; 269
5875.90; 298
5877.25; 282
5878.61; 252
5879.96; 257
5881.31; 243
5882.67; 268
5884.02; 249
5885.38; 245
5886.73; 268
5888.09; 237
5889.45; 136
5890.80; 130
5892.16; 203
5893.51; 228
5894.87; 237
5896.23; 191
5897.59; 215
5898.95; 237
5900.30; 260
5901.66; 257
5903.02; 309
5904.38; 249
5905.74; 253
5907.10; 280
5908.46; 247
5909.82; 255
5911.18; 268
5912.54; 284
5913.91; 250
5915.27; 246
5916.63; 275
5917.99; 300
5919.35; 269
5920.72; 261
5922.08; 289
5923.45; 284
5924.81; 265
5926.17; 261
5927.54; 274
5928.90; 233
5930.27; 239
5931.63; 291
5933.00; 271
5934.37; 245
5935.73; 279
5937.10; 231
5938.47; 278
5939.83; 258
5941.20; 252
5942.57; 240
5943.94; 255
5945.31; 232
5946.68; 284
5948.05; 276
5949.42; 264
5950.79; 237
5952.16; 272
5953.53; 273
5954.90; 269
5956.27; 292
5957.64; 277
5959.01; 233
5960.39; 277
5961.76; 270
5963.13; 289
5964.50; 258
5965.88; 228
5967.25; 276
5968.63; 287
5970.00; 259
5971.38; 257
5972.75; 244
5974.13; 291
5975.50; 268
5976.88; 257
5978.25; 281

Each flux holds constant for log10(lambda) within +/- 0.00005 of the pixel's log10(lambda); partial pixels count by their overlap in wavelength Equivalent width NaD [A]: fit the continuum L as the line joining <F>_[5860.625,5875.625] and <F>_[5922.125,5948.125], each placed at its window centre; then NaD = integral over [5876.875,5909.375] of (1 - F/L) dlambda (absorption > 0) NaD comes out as 3.0 A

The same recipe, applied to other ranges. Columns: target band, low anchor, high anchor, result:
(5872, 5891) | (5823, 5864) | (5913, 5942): 1.5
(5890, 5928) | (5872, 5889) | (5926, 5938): 1.0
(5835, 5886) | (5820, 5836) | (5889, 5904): -1.9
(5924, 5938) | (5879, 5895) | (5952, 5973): -0.6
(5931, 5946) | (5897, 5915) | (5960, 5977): 0.3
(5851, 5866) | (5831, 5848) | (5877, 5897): -0.6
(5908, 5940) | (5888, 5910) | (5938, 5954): -2.5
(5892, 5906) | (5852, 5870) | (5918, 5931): 1.3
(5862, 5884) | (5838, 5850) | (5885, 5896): -3.3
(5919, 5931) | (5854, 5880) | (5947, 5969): 0.1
